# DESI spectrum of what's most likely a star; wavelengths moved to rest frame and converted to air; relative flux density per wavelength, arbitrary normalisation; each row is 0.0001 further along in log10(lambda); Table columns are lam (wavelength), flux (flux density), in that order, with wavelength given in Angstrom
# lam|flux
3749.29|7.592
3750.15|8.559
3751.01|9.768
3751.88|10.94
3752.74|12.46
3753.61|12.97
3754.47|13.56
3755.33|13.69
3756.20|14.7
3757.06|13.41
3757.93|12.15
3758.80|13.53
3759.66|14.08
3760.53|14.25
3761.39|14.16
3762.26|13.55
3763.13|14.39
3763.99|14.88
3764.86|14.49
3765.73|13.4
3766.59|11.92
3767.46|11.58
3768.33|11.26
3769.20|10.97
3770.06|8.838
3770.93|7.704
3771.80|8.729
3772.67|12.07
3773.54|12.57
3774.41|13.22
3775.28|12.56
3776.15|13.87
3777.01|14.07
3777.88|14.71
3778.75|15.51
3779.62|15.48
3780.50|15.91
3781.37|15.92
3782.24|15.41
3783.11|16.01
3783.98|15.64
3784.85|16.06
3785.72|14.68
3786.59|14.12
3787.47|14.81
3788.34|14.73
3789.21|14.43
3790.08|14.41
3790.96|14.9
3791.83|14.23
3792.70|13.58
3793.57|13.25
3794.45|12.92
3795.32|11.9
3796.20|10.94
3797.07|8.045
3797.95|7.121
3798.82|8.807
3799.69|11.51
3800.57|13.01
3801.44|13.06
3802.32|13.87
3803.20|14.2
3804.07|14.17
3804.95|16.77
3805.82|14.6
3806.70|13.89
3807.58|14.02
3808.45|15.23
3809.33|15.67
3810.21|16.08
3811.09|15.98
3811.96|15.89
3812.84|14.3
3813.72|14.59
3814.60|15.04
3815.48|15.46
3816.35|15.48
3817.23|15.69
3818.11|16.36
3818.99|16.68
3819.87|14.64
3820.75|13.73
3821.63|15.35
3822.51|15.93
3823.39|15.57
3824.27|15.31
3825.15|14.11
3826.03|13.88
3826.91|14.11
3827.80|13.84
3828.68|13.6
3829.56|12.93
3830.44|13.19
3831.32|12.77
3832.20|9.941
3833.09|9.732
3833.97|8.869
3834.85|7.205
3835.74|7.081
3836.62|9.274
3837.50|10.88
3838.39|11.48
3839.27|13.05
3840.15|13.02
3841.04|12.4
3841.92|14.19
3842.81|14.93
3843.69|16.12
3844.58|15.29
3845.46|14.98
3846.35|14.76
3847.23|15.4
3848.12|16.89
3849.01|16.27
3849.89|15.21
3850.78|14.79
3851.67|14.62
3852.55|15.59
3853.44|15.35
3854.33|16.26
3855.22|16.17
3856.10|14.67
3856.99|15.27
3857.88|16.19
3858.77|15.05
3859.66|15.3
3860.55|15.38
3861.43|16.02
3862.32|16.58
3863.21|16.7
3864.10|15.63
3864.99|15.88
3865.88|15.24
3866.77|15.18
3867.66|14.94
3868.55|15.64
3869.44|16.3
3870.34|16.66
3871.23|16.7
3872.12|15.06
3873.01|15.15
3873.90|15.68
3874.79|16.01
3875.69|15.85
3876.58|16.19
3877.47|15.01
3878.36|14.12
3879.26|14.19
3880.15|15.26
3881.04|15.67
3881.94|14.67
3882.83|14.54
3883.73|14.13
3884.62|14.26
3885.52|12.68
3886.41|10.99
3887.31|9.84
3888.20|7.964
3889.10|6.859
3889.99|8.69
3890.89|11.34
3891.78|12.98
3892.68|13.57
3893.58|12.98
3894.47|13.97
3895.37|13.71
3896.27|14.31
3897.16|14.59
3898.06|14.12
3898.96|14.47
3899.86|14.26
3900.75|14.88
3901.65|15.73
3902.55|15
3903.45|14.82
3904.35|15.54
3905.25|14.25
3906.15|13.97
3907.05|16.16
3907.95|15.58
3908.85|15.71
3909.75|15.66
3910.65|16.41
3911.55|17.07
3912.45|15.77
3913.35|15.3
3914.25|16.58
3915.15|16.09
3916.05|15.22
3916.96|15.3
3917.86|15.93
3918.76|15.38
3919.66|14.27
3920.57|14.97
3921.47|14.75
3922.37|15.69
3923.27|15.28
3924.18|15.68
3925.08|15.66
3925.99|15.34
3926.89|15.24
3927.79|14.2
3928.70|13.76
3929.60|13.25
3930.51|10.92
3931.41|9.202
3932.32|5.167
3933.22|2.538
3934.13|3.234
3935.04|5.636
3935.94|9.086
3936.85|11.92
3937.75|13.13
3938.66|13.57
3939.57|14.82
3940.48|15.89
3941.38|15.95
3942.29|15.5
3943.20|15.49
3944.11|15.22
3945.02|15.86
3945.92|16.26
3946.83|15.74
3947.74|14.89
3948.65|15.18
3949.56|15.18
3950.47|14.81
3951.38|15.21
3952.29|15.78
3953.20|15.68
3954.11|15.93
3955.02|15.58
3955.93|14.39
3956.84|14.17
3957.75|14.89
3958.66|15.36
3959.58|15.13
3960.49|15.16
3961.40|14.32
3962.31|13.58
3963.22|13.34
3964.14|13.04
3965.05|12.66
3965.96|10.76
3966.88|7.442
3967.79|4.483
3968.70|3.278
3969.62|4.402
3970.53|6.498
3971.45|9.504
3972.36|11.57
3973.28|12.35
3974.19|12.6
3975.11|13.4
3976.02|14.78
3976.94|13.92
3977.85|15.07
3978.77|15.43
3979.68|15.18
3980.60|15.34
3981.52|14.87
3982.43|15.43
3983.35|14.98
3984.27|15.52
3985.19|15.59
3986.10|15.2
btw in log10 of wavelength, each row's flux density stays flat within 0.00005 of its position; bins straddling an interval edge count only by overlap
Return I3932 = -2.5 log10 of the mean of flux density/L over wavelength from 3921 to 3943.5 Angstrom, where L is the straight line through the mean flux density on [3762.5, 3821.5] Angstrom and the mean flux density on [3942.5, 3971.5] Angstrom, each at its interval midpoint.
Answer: 0.07 mag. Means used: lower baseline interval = 13.7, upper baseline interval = 13.2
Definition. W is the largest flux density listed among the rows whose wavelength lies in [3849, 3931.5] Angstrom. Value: 17.07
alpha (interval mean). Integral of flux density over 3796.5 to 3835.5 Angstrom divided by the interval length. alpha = 13.6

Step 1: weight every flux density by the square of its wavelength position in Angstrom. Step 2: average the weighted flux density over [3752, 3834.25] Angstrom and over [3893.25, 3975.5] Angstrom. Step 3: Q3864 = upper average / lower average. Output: 1.1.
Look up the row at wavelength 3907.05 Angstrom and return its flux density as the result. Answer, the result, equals 16.16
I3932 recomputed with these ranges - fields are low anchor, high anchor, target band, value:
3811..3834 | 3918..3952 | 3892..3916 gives -0.105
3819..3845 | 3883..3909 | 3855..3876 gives -0.195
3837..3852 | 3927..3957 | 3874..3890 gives 0.045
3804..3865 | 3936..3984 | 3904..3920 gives -0.128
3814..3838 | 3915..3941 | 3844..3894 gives -0.125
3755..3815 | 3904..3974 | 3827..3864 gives -0.029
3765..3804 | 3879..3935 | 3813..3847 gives -0.021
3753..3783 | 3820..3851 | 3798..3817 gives -0.075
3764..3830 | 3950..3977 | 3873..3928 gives -0.118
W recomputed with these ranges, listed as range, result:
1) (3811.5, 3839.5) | 16.68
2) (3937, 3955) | 16.26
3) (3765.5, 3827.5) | 16.77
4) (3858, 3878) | 16.7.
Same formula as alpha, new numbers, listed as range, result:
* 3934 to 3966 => 14.1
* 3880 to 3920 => 14.1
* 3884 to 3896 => 11.6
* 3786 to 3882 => 14.3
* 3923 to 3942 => 11.9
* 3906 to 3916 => 15.9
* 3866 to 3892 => 13.9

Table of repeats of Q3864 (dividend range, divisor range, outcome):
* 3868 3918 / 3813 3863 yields 1.05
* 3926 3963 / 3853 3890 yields 0.95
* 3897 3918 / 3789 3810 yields 1.24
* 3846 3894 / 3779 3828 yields 1.05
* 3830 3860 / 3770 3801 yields 1.07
